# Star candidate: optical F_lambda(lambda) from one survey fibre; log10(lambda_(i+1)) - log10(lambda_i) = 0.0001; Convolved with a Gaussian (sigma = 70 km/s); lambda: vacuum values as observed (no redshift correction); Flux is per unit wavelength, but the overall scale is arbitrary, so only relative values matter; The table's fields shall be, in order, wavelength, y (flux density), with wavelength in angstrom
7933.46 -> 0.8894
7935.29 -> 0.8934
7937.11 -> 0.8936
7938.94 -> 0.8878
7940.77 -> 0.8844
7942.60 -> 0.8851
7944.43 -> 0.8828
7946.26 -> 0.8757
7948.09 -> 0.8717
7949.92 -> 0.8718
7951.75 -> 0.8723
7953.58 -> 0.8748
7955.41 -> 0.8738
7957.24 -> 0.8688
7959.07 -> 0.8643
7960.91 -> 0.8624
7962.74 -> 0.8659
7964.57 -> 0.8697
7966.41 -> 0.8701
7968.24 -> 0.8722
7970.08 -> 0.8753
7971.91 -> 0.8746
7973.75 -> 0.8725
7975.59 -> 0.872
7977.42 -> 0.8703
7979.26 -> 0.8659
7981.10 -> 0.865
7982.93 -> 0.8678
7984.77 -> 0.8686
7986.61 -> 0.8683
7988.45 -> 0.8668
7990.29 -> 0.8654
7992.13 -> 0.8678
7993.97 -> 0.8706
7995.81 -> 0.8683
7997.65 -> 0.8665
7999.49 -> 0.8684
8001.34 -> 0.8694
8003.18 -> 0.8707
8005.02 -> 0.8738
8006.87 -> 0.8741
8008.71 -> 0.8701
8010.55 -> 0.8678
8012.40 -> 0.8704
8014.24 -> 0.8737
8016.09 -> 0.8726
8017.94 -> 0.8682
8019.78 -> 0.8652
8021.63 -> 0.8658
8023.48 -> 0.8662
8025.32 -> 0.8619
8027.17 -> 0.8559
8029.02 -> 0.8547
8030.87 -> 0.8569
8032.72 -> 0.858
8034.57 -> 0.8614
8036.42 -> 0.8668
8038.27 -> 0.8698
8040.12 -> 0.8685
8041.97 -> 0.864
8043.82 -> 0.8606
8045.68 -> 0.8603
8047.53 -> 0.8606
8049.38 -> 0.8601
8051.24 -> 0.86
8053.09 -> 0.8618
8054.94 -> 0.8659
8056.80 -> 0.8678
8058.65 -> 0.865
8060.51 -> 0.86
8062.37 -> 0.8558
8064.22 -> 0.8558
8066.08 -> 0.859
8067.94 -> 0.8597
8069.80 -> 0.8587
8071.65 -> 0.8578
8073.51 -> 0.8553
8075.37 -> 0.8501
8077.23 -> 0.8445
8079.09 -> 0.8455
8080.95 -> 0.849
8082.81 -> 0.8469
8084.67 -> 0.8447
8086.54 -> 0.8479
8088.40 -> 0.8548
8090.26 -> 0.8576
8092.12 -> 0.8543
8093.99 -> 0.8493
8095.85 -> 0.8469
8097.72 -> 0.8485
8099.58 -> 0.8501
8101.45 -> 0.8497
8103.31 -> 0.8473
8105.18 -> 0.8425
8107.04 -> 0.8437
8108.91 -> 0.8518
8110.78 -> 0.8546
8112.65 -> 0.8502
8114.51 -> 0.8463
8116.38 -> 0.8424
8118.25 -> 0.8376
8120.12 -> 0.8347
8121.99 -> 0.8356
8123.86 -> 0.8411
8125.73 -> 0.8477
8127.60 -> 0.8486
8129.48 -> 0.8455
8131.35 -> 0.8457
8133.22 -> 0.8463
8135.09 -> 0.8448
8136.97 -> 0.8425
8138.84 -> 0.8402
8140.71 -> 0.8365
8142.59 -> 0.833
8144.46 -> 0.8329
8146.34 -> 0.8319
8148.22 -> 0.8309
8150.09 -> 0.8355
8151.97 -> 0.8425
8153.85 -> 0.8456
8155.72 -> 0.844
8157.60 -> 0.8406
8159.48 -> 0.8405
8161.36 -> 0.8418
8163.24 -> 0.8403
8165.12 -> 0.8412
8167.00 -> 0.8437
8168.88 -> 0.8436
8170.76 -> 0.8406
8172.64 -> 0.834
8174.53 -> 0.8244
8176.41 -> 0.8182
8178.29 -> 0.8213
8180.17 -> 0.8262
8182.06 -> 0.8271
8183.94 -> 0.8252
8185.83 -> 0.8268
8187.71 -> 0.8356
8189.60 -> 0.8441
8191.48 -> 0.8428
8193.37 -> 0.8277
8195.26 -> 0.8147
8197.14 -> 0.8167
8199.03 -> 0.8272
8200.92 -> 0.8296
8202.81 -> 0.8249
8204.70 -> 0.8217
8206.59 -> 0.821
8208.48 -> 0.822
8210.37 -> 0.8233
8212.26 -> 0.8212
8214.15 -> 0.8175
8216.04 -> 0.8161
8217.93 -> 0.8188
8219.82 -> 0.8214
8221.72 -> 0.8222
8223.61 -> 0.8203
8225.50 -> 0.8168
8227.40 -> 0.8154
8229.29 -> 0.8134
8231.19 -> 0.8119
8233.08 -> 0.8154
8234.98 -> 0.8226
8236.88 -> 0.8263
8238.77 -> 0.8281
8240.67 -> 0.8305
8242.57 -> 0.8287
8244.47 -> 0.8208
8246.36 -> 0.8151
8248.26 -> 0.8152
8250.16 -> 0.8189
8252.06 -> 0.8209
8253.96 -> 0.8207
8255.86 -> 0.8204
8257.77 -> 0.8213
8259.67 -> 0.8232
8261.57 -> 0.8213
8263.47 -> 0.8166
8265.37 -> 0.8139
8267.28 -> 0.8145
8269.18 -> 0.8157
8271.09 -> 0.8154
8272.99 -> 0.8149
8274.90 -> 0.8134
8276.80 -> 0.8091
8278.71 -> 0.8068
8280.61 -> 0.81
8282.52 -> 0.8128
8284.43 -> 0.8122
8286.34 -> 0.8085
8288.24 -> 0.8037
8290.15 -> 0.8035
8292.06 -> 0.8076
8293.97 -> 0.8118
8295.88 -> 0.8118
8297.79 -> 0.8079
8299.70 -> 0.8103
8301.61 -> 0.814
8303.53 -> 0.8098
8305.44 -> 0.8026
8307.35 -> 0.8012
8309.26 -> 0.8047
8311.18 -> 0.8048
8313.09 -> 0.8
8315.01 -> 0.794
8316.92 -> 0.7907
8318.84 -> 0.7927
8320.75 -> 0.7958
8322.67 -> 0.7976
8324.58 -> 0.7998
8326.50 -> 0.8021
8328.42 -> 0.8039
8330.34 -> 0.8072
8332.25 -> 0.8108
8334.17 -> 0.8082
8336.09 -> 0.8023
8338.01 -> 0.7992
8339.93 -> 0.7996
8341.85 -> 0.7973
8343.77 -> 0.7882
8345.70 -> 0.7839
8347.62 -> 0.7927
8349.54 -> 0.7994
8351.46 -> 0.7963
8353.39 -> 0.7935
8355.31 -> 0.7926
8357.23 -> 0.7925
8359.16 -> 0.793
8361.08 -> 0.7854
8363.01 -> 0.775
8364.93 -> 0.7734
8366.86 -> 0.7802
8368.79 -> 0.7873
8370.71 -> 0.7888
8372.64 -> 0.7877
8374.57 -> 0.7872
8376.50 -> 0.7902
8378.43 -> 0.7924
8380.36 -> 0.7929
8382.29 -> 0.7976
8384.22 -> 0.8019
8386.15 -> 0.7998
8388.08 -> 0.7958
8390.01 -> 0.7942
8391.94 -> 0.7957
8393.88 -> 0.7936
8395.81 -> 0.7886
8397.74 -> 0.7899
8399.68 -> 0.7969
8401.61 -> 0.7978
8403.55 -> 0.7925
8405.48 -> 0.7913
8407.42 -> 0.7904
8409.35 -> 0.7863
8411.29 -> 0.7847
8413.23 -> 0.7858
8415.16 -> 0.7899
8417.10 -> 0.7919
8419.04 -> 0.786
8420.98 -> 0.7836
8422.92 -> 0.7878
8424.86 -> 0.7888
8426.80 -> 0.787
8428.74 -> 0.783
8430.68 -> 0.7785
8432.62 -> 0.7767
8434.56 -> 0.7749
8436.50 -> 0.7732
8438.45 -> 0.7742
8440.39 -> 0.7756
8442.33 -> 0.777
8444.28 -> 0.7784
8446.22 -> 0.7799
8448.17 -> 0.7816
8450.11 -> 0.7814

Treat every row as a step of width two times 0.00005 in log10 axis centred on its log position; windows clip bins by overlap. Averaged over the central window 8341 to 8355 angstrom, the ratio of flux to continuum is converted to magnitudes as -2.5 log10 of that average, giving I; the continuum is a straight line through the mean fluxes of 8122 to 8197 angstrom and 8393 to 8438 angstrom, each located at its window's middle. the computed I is 0.01 mag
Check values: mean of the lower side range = 0.837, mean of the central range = 0.793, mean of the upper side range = 0.787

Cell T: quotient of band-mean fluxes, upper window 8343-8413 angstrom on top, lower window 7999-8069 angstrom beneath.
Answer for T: 0.91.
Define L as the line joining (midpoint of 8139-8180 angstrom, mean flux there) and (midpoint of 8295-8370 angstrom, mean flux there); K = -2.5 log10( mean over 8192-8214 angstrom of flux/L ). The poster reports 0.00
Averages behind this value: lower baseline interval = 0.836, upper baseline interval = 0.797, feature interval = 0.823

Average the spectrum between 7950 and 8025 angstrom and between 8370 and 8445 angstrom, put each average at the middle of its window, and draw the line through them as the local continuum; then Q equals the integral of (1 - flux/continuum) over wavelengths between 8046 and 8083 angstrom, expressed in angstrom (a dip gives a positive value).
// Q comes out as -0.12 angstrom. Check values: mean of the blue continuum 0.869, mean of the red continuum 0.788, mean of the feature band 0.857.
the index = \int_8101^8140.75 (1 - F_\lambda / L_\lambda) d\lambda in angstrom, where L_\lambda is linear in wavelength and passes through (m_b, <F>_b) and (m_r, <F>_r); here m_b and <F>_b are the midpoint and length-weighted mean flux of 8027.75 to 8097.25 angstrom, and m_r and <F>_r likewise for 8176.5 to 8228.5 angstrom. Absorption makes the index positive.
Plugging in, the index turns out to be -0.1 angstrom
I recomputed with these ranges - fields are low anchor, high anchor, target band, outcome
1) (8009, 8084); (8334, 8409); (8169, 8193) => 0.002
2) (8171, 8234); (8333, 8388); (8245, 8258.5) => -0.007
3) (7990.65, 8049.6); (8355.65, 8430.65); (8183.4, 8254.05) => 0.003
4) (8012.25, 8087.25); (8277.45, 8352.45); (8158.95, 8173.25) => -0.008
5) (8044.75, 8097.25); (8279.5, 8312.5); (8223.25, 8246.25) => 0.000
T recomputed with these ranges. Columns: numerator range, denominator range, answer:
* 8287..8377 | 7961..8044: 0.92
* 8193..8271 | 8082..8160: 0.97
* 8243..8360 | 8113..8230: 0.97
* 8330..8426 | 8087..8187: 0.94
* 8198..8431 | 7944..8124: 0.93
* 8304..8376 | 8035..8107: 0.93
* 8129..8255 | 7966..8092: 0.96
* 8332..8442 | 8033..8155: 0.93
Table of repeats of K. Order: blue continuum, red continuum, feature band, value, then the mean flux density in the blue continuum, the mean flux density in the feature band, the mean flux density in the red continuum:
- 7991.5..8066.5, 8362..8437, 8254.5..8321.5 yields 0.00 mag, 0.865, 0.809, 0.788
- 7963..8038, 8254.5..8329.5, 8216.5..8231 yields 0.01 mag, 0.868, 0.818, 0.808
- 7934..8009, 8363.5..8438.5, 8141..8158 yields 0.00 mag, 0.873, 0.837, 0.788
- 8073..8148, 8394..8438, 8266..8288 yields 0.00 mag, 0.845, 0.812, 0.787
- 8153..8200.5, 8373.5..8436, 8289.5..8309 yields 0.00 mag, 0.833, 0.808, 0.79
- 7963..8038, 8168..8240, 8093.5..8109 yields 0.00 mag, 0.868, 0.848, 0.824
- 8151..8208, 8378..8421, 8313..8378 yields 0.01 mag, 0.832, 0.794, 0.792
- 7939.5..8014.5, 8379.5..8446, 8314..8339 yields 0.01 mag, 0.871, 0.8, 0.788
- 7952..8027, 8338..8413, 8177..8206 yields 0.00 mag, 0.869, 0.827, 0.791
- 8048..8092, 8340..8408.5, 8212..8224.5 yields 0.01 mag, 0.856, 0.82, 0.791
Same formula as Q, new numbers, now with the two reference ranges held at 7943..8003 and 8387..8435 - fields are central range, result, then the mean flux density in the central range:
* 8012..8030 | -0.08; 0.865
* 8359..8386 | 0.26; 0.788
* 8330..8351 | 0.08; 0.799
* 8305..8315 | 0.07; 0.802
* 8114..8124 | 0.04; 0.839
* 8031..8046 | -0.10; 0.863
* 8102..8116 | -0.05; 0.848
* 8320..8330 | 0.05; 0.8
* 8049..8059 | -0.10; 0.864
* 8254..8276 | -0.04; 0.817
